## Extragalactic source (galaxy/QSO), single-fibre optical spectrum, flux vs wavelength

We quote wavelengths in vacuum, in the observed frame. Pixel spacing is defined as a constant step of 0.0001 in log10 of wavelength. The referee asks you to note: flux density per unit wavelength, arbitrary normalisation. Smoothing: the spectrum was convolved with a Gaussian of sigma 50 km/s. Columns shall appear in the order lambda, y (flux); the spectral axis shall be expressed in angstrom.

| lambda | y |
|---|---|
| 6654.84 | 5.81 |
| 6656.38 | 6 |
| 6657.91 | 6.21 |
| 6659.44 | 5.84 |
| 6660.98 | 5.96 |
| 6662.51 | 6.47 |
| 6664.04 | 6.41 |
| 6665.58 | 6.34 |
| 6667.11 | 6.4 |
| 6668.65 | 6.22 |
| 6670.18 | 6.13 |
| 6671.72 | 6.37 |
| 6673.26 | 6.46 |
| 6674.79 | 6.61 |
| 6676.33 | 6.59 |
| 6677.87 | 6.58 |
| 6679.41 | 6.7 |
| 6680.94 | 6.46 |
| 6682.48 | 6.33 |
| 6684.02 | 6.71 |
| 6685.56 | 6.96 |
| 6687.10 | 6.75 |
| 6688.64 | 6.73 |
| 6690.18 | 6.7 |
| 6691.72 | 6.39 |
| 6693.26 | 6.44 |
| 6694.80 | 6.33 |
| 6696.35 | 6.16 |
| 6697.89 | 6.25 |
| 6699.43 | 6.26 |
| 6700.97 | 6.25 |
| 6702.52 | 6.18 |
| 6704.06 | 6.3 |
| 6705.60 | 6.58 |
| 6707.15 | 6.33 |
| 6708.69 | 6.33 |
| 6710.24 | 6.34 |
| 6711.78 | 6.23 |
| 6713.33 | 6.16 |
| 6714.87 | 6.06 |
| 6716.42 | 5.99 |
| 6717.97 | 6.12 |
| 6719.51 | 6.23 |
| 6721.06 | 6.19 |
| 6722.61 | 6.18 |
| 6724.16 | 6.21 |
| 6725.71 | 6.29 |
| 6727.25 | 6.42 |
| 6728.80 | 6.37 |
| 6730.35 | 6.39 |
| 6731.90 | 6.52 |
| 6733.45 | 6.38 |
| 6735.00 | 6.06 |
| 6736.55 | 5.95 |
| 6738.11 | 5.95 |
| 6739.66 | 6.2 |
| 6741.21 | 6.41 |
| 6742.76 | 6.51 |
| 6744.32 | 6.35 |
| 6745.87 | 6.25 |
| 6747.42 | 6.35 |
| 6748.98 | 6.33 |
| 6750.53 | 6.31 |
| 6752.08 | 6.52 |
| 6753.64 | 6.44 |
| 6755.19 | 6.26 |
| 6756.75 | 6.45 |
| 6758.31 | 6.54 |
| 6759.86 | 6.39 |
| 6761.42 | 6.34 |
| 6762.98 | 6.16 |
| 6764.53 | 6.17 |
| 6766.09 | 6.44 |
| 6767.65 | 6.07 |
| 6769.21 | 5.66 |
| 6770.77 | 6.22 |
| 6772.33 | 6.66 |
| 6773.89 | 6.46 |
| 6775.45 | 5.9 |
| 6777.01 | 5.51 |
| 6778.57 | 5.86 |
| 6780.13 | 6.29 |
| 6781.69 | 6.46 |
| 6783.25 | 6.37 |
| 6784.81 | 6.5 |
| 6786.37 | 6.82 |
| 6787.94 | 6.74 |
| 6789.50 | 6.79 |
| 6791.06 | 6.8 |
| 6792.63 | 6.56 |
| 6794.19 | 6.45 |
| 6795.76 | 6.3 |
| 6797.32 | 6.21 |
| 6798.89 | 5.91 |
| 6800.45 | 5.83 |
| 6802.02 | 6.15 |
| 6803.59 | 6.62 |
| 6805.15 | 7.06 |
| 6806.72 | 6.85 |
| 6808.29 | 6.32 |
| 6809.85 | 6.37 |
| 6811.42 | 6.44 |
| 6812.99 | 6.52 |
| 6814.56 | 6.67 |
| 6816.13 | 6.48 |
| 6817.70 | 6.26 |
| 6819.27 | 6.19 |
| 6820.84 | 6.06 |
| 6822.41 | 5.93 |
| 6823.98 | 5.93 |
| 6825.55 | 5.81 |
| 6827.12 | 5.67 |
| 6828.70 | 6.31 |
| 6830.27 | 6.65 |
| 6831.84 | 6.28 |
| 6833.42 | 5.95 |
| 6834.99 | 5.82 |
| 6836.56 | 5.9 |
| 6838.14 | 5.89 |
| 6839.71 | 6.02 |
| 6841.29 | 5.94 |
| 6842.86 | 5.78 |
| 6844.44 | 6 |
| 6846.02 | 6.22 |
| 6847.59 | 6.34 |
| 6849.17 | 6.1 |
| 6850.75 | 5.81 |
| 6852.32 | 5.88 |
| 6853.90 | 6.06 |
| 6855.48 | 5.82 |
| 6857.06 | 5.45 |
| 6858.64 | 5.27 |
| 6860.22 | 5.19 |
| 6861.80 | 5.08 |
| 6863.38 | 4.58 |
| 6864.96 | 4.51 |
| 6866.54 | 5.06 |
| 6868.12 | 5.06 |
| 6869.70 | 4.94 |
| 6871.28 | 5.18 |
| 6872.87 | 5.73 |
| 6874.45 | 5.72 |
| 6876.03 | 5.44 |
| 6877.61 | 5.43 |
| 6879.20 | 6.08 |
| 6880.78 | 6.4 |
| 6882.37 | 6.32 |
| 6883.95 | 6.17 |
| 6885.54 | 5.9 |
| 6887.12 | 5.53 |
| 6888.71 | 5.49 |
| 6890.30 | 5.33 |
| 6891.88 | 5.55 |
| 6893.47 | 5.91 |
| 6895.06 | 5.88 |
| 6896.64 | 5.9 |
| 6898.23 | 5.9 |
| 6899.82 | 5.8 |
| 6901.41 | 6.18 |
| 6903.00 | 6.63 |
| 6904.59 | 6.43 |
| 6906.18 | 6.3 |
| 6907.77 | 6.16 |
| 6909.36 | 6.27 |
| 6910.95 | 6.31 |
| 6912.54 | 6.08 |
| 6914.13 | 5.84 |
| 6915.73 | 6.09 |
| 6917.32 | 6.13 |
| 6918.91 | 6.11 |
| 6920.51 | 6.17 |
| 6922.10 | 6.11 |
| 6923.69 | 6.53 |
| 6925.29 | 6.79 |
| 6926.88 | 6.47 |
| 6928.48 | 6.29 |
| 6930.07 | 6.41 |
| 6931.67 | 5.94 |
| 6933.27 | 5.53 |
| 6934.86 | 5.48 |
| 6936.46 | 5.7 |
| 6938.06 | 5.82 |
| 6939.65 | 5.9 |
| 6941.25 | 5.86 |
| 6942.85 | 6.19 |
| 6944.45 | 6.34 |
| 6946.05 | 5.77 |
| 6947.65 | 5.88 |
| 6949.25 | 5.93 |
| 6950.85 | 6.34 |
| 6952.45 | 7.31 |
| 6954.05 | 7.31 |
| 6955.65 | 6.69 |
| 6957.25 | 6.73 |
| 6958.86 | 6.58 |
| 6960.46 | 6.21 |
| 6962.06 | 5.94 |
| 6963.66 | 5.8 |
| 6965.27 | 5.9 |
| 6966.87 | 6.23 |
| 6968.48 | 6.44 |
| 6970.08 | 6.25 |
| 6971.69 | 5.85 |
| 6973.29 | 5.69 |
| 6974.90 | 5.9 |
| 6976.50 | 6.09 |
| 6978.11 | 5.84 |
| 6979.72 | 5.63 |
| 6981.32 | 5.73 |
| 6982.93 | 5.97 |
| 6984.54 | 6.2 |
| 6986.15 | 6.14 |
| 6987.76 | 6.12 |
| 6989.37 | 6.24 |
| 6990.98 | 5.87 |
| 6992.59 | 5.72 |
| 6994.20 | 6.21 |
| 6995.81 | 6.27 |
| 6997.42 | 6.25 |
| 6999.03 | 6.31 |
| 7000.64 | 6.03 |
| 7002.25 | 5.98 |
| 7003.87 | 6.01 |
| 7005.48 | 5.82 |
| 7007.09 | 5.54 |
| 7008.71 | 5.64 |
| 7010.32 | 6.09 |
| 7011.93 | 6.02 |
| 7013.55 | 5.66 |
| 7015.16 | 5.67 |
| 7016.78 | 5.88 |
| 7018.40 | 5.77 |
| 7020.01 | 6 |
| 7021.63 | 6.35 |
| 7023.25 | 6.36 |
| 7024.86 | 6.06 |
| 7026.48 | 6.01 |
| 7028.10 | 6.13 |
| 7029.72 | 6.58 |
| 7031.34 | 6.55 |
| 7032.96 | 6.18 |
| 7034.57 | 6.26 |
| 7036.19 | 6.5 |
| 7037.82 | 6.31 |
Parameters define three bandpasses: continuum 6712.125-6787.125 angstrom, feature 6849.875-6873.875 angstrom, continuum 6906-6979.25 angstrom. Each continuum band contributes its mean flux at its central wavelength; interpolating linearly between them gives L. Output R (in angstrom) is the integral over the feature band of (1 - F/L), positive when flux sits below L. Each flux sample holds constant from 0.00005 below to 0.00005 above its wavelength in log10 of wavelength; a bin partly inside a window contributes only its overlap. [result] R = 3.44 angstrom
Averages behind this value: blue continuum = 6.26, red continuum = 6.16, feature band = 5.31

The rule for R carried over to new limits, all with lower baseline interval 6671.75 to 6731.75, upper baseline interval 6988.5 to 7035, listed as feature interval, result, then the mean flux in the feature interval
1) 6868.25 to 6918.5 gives 2.29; 5.9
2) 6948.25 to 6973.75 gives -0.94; 6.33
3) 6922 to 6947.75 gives 0.29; 6.06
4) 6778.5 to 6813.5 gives -0.96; 6.46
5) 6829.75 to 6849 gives 0.55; 6.06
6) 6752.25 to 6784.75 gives 0.35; 6.24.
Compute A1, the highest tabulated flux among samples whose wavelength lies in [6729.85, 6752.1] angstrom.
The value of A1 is 6.52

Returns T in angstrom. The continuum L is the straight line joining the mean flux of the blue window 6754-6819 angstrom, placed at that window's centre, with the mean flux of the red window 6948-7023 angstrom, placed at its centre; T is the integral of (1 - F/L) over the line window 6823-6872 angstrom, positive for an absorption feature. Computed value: 4.6 angstrom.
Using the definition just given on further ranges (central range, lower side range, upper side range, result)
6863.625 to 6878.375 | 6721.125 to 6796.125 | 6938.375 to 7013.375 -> 2.38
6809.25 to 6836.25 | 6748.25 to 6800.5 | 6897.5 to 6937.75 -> 0.31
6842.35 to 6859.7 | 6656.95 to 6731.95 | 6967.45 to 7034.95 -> 0.88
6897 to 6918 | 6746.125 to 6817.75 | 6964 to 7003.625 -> 0.00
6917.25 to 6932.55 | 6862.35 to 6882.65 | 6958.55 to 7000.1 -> -1.57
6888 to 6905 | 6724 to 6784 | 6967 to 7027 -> 0.57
